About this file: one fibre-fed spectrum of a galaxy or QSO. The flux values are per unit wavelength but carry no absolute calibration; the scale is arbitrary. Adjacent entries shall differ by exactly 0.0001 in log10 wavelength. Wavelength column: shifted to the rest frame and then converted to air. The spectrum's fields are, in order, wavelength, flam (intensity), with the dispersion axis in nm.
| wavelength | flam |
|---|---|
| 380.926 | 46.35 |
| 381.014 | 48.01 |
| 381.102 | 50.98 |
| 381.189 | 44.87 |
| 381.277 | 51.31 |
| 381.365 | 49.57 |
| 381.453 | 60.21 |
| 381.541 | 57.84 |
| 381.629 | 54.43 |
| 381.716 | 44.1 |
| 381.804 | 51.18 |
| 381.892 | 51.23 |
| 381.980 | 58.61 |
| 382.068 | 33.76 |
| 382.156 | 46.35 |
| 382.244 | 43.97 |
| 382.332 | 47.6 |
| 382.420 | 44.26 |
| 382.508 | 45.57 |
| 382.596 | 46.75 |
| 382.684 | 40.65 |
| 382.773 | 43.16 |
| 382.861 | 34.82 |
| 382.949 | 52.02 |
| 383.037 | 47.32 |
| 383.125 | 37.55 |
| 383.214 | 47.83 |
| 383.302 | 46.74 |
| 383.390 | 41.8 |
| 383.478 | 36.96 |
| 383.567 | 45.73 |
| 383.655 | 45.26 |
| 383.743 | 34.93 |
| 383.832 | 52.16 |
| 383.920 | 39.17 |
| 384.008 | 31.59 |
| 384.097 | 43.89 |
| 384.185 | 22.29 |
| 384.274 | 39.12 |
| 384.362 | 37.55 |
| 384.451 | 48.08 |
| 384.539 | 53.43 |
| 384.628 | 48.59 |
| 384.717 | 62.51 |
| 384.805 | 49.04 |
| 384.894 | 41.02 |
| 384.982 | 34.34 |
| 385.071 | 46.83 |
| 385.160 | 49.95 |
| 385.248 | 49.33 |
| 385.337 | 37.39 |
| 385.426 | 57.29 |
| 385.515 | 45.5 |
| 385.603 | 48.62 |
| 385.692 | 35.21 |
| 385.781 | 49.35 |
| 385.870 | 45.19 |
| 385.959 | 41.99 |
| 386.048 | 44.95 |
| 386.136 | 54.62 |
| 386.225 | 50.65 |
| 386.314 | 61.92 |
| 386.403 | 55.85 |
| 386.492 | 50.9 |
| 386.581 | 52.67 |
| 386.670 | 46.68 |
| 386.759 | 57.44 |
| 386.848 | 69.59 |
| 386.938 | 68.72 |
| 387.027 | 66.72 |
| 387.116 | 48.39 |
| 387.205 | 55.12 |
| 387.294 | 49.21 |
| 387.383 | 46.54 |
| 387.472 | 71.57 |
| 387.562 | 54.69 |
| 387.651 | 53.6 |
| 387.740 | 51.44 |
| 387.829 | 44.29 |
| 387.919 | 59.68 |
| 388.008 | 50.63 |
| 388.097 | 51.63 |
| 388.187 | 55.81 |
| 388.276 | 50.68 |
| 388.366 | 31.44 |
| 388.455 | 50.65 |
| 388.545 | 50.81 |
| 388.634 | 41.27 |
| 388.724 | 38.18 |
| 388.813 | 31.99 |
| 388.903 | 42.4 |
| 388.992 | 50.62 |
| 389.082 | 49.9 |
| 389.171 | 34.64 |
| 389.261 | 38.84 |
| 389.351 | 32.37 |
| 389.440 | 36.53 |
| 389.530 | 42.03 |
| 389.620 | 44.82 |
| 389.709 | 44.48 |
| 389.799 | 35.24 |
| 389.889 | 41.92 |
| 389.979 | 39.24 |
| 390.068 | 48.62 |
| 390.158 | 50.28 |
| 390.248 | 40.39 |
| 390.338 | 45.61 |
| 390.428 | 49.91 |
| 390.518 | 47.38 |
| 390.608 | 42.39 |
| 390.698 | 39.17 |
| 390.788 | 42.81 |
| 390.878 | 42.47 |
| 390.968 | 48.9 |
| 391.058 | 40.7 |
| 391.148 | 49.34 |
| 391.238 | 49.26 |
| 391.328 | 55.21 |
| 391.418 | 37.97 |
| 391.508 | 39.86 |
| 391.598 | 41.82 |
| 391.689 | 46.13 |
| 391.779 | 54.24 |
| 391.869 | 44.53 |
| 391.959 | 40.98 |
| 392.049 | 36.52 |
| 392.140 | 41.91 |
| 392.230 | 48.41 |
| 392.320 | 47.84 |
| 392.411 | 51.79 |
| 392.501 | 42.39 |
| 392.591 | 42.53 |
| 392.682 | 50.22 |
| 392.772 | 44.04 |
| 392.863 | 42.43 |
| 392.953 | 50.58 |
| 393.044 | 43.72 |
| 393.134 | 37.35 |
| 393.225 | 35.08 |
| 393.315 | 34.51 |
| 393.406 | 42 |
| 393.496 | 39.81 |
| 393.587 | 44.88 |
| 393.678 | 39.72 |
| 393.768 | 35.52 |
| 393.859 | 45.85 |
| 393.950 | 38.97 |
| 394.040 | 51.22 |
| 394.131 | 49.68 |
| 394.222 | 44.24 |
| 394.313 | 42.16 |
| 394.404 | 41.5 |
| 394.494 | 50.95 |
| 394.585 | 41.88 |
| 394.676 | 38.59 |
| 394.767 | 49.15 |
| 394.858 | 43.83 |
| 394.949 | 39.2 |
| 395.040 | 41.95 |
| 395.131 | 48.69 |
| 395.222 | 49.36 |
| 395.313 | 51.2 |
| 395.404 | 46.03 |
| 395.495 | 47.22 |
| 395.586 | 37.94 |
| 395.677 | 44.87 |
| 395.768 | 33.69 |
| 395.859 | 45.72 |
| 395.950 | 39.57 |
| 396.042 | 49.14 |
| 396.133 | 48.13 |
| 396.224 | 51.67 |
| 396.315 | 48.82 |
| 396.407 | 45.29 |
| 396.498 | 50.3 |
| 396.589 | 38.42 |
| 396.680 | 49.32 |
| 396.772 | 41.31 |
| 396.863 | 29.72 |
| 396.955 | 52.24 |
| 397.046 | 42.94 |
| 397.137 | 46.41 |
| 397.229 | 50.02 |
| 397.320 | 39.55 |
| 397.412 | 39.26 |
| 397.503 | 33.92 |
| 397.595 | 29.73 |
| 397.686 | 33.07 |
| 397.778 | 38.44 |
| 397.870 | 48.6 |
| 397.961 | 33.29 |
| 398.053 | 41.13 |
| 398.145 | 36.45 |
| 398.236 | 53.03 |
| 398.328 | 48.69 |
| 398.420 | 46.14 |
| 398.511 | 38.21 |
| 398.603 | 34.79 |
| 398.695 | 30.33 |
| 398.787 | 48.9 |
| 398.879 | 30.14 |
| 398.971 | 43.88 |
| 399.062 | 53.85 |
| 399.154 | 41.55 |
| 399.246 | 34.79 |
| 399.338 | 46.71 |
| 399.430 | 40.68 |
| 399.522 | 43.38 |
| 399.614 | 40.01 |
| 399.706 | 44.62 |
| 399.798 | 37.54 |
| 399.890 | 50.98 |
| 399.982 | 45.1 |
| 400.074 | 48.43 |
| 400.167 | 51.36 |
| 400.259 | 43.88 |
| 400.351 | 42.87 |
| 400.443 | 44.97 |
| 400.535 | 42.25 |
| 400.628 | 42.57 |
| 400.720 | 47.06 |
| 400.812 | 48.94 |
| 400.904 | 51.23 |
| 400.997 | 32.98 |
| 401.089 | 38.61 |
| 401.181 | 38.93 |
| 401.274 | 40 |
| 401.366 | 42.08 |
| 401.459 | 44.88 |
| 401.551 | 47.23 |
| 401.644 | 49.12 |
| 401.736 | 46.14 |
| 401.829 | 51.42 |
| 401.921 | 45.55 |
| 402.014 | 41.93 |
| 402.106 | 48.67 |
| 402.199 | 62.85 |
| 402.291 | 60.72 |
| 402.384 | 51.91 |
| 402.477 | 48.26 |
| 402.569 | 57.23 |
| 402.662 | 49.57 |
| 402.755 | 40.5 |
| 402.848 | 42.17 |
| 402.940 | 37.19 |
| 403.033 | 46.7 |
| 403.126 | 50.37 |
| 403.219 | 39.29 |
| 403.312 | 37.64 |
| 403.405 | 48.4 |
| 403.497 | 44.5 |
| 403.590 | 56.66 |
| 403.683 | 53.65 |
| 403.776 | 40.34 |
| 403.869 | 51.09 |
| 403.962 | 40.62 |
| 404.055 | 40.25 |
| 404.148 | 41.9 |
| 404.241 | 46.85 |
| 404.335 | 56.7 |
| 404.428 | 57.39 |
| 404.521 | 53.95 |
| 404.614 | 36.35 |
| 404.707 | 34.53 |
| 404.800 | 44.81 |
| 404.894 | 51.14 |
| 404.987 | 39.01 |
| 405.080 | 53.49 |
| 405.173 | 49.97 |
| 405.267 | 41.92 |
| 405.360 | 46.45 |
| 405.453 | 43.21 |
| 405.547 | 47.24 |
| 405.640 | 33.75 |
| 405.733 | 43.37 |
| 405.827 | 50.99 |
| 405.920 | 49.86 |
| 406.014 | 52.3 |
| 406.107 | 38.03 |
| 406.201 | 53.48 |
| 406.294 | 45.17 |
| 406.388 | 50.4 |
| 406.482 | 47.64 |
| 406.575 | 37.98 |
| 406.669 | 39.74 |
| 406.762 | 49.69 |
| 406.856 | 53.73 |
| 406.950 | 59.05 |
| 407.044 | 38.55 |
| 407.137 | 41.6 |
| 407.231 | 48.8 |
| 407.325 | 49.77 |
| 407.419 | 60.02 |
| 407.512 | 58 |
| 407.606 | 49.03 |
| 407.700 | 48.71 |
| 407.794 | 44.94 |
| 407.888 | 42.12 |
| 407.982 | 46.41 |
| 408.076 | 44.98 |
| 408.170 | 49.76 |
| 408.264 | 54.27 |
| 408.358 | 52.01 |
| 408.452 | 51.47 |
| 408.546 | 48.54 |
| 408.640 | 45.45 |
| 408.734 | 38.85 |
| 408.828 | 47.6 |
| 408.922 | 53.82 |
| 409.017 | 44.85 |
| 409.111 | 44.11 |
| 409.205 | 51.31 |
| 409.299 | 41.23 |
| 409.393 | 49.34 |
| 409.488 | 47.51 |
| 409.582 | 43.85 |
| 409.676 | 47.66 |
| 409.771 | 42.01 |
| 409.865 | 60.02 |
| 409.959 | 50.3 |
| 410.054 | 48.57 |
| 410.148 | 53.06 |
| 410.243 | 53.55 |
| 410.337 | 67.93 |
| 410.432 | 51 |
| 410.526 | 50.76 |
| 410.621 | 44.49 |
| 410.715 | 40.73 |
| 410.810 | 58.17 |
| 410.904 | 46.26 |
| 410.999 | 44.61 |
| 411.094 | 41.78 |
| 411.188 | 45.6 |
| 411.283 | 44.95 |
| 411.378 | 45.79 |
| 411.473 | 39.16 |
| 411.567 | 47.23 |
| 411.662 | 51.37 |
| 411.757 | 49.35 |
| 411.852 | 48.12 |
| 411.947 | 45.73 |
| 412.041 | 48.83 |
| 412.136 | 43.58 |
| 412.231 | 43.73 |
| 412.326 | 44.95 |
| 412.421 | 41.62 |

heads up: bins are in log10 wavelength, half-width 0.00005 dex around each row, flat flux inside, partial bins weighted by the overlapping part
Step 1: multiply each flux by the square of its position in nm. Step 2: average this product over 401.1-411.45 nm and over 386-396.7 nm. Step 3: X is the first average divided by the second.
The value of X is 1.11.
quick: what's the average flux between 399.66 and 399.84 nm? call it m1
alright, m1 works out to 41.2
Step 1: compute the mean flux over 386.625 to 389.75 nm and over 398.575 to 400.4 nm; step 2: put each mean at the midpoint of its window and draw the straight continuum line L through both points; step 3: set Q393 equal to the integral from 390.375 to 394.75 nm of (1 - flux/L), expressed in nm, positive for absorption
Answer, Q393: 0.24 nm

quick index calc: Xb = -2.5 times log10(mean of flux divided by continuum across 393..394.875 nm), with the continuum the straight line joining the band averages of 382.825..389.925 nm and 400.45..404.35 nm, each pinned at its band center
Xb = 0.101 mag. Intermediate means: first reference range 46.8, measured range 42.4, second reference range 46.2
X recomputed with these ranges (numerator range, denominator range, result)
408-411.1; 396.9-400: 1.24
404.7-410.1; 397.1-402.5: 1.13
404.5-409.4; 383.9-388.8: 1.07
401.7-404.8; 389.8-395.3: 1.13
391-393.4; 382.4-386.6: 1.02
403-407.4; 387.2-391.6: 1.10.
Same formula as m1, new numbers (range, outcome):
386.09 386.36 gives 55.8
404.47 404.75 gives 42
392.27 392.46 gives 49.6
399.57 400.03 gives 43.7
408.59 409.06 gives 46.1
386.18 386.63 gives 54.3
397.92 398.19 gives 36.9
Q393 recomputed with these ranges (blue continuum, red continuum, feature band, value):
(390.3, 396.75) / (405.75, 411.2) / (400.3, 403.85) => 0.038 nm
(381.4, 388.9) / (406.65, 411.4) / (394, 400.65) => 0.672 nm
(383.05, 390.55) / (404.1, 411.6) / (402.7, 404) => 0.067 nm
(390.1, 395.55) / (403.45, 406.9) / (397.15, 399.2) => 0.207 nm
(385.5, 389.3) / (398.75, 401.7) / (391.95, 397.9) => 0.383 nm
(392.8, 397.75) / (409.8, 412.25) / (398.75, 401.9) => 0.060 nm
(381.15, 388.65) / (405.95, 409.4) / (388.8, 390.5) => 0.204 nm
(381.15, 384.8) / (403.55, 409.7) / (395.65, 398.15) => 0.229 nm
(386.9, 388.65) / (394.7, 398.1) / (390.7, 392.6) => 0.138 nm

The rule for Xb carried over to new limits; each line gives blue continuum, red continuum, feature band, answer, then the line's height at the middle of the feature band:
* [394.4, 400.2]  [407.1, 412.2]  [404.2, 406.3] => 0.00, 46.5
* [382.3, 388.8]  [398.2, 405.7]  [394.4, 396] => 0.05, 46.2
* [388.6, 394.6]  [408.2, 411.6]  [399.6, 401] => 0.01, 45.7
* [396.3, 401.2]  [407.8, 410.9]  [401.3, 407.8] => -0.03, 46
